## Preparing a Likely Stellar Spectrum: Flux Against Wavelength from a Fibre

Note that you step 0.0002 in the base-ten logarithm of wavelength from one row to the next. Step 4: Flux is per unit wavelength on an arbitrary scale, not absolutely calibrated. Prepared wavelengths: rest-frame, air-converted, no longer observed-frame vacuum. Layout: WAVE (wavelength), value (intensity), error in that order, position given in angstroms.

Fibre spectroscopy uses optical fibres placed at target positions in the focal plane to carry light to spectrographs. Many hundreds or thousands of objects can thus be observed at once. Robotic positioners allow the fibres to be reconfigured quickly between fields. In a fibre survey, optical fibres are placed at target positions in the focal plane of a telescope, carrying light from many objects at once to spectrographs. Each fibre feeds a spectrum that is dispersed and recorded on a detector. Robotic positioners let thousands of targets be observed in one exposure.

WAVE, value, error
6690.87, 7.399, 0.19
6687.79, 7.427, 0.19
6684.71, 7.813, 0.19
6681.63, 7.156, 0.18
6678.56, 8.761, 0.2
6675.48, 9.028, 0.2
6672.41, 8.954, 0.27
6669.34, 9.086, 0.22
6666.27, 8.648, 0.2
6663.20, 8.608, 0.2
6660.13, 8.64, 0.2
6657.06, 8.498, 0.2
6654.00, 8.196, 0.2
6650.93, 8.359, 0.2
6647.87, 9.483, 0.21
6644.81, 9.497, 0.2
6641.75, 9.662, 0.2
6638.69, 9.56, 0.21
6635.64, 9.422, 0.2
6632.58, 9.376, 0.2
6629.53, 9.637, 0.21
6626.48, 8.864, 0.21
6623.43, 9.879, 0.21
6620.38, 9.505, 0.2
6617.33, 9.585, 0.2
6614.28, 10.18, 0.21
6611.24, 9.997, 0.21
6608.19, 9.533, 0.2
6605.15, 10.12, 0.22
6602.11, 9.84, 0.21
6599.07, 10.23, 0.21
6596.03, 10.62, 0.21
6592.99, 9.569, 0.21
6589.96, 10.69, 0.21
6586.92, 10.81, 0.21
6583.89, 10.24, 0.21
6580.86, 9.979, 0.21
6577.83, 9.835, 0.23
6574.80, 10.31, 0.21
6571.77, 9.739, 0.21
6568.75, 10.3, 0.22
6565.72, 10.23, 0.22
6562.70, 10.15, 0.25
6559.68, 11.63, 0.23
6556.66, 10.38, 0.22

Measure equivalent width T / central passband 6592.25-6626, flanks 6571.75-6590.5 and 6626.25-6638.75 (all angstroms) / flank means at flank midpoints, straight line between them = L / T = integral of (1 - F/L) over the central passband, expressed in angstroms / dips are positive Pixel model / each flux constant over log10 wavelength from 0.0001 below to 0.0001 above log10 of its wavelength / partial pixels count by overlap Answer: -0.4 angstroms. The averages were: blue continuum 10.2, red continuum 9.41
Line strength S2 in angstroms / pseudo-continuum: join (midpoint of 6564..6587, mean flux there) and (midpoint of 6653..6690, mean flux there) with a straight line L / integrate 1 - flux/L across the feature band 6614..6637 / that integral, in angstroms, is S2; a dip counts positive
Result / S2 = -0.7 angstroms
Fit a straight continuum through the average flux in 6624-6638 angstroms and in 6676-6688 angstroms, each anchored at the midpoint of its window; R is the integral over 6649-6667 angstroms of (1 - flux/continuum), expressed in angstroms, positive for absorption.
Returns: 0.2 angstroms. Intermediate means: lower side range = 9.38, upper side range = 7.93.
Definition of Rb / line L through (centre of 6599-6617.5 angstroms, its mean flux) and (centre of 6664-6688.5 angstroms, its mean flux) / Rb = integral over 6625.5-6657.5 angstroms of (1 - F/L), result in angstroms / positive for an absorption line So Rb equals 0.1 angstroms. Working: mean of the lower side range 9.93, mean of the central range 9.17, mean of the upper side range 8.4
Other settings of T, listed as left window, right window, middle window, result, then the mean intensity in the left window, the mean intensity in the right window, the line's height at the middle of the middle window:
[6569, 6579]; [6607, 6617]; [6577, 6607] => -0.75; 10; 9.87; 9.95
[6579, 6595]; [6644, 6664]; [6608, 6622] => -0.23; 10.3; 8.73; 9.62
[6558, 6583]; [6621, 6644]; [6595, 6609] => -0.29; 10.3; 9.49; 9.87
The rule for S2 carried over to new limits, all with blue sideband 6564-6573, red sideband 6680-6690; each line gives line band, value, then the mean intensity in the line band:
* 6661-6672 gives -1.25 angstroms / 8.79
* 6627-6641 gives -1.36 angstroms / 9.47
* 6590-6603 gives -0.92 angstroms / 10.1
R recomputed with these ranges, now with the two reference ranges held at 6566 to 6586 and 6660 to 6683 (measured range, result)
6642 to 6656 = 0.0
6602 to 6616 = -0.5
